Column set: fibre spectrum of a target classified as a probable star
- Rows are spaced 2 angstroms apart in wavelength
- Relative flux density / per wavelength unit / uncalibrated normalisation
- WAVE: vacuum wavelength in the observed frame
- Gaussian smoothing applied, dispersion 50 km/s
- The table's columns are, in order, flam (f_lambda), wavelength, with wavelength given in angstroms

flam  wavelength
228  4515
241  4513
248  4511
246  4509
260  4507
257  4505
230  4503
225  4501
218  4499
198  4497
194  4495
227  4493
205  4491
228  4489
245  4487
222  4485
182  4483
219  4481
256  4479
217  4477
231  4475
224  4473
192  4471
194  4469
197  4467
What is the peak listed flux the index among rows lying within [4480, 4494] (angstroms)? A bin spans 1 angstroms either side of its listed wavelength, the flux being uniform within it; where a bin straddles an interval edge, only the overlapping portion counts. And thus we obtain 245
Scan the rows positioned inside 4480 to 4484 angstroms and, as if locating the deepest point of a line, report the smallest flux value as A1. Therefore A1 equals 182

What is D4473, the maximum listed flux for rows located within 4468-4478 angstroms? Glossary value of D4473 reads 231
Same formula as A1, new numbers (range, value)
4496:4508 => 198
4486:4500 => 194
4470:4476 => 192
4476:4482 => 217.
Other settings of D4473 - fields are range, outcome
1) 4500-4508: 260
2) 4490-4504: 230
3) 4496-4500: 218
